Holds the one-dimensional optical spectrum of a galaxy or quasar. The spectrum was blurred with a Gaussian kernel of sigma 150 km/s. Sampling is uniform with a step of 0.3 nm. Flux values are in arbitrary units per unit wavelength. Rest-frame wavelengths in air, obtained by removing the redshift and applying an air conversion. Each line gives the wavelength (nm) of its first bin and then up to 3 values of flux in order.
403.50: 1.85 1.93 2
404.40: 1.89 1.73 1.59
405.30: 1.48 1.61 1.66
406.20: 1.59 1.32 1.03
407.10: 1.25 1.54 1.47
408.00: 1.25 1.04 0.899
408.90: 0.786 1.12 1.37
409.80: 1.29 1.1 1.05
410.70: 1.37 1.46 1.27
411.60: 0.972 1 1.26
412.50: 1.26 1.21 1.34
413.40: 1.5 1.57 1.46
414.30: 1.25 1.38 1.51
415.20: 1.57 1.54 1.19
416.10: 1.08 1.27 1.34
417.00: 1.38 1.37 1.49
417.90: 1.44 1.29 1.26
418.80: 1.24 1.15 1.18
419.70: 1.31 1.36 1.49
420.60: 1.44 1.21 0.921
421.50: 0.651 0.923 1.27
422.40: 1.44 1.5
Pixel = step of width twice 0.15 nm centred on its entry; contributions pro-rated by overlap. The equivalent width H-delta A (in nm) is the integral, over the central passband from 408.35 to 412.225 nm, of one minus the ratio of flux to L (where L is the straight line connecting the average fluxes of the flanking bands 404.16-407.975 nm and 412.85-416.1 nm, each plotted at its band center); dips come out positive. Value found 0.84 nm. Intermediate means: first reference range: 1.52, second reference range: 1.41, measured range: 1.14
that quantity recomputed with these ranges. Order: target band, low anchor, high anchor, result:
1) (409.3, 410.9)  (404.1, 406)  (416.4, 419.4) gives 0.31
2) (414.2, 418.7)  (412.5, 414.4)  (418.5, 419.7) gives -0.23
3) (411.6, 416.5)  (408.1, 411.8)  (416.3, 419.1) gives -0.32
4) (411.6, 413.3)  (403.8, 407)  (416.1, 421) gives 0.29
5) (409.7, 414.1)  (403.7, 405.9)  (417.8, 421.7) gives 0.64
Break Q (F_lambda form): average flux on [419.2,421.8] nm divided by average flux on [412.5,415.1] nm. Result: 0.84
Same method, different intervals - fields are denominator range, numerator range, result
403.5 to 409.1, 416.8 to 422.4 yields 0.86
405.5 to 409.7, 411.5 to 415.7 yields 1.05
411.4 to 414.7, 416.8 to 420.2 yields 1.02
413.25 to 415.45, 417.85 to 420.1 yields 0.87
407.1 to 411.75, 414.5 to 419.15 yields 1.12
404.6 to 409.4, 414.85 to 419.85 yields 1.00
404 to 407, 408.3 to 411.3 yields 0.74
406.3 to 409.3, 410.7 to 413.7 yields 1.08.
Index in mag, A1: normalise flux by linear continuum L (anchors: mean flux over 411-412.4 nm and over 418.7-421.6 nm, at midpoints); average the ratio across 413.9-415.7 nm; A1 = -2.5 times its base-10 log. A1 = -0.22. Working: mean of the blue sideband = 1.17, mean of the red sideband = 1.2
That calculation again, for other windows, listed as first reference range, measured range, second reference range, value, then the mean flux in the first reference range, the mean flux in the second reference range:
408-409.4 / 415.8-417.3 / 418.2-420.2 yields -0.065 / 1.01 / 1.26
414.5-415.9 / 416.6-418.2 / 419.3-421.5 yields -0.030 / 1.45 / 1.23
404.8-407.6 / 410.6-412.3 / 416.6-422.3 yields 0.133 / 1.46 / 1.25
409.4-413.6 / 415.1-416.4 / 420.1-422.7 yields -0.088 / 1.25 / 1.19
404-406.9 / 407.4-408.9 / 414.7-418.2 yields 0.304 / 1.59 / 1.38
